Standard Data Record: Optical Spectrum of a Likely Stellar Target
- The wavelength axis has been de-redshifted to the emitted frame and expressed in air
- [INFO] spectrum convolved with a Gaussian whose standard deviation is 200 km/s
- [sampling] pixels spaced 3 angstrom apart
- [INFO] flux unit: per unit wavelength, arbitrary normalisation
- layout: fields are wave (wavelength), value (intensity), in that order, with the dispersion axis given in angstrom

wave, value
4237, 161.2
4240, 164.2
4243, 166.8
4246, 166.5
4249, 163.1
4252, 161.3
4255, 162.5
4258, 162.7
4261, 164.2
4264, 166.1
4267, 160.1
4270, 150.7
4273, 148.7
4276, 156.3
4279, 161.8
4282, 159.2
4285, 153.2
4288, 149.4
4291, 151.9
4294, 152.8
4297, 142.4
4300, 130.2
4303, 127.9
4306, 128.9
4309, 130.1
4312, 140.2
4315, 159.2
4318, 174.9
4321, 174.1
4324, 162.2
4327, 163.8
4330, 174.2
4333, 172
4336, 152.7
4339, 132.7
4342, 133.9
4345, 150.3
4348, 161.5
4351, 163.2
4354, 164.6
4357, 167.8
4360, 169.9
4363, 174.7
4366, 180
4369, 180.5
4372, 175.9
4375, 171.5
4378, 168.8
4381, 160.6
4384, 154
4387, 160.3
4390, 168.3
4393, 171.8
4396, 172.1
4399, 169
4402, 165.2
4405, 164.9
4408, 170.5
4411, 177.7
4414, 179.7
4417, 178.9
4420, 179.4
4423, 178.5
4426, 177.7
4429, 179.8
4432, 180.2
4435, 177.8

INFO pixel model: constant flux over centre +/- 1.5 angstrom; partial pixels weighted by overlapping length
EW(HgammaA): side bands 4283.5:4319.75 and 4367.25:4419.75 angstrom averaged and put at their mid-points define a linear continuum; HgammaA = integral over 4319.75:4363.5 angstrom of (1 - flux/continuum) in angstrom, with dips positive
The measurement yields -1.3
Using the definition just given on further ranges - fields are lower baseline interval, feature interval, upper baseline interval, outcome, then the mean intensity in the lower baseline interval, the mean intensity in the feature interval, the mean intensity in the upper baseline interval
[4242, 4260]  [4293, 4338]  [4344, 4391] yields 3.67 angstrom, 164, 152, 167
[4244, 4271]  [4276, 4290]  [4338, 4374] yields 0.58 angstrom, 162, 156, 163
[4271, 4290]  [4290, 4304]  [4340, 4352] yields 1.14 angstrom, 155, 141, 151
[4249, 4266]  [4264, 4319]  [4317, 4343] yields 4.37 angstrom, 163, 149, 160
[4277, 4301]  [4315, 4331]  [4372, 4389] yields -1.33 angstrom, 151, 169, 164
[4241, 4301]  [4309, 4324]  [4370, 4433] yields 0.29 angstrom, 157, 159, 172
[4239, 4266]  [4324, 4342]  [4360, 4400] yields 1.12 angstrom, 164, 157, 170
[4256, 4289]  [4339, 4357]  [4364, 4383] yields 1.58 angstrom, 158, 154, 172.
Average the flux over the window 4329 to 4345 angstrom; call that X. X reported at 152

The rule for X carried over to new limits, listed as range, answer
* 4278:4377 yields 157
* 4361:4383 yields 173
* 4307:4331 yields 159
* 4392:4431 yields 174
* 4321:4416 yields 166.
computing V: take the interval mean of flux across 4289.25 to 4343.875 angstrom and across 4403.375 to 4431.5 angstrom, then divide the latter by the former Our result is 1.2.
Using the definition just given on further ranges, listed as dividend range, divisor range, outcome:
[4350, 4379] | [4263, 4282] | 1.09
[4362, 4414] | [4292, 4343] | 1.13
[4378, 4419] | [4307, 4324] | 1.09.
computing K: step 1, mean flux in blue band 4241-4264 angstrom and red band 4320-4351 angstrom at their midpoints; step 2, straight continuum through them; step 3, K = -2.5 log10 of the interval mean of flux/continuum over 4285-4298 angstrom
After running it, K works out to 0.08 mag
